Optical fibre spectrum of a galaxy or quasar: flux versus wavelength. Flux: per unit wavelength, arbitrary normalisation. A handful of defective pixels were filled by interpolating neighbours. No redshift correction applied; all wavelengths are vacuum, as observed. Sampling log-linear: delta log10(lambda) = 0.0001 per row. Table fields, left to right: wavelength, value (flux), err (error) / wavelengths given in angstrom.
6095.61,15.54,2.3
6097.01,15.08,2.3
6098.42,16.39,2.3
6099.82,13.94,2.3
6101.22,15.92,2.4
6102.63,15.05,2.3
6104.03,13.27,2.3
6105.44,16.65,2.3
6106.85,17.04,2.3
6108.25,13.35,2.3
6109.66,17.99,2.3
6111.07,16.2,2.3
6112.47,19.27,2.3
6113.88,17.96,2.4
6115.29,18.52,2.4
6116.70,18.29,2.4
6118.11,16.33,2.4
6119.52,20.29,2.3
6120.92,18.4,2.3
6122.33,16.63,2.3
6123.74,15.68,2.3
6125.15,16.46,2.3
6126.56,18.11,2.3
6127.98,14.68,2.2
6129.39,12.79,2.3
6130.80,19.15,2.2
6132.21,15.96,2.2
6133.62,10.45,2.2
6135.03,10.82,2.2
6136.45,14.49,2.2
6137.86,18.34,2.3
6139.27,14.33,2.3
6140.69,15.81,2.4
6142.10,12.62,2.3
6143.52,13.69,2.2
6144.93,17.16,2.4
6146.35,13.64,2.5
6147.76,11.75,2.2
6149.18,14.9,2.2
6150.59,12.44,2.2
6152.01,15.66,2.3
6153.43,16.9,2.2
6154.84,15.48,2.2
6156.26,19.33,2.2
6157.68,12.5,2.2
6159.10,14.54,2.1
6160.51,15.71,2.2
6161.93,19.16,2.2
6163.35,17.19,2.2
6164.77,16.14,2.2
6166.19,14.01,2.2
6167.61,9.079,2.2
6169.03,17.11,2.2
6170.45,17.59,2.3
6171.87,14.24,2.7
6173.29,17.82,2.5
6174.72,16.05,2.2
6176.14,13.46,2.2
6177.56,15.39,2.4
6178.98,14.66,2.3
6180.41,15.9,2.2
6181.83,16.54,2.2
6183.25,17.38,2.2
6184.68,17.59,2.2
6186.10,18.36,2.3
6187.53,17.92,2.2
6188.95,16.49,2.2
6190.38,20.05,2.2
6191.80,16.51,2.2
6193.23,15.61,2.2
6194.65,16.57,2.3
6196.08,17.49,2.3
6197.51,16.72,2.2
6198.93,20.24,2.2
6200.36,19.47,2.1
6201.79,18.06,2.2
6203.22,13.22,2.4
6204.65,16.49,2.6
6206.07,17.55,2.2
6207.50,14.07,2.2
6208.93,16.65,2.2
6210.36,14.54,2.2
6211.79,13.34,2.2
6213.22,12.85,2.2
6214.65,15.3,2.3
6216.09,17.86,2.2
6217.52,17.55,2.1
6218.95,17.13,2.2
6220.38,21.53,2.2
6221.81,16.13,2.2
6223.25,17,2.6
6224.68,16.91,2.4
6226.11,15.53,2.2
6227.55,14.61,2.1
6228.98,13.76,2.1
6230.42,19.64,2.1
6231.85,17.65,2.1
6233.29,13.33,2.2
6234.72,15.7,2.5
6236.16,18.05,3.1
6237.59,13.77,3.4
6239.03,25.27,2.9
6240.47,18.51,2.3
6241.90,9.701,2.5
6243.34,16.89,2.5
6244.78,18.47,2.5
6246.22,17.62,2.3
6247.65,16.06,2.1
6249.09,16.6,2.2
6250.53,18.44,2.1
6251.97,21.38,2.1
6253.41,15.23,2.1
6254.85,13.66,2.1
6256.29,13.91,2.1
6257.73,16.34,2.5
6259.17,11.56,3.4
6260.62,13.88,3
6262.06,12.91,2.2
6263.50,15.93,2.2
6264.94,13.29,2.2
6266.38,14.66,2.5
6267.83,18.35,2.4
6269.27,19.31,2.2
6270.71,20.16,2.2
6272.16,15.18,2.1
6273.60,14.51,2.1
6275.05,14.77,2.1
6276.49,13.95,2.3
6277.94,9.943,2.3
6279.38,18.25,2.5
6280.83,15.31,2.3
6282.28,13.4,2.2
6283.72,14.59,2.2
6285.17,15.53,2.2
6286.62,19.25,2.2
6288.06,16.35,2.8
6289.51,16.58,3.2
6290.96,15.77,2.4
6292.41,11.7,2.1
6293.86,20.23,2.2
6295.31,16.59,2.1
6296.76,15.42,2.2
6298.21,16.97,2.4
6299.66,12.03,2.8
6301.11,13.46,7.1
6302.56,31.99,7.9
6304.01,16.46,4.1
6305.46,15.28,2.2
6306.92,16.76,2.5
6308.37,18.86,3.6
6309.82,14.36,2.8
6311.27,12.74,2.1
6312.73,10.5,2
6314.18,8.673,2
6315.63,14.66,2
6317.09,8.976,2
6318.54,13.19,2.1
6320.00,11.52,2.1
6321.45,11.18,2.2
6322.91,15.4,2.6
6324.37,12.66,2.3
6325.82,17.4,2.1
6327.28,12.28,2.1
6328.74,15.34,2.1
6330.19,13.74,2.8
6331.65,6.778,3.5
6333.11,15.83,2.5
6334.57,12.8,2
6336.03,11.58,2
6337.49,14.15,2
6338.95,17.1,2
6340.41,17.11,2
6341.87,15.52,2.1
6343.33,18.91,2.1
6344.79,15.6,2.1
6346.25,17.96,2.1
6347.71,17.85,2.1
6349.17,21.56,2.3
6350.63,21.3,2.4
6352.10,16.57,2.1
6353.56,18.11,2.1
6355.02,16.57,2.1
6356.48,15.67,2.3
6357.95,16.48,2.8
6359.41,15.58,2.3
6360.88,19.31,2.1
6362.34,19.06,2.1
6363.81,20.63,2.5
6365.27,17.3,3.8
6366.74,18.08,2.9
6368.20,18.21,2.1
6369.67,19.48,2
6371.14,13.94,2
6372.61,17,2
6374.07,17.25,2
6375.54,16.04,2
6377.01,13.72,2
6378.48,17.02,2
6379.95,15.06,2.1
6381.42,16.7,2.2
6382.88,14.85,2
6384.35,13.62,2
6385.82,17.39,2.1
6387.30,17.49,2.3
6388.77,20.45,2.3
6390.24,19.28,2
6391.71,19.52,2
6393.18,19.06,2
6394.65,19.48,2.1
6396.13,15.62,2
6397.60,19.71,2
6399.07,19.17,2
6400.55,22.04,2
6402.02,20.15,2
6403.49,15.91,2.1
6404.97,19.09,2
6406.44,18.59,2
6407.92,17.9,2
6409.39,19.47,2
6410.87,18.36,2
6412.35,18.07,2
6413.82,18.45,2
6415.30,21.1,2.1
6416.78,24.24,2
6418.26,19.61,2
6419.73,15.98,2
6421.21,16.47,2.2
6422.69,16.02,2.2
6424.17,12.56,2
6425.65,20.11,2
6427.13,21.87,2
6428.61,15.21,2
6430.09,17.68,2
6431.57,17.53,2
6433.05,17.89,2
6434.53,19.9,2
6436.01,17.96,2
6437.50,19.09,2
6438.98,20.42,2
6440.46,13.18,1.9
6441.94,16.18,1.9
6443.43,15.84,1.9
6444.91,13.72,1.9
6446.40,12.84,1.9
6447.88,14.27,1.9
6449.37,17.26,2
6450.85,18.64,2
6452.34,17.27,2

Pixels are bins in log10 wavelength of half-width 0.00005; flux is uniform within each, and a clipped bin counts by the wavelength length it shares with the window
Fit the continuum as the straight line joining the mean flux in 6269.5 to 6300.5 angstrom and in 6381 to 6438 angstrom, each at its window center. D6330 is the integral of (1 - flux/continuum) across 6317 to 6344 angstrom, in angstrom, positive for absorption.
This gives 4.5 angstrom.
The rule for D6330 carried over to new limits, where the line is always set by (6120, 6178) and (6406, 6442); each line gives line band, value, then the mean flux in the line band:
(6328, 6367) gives 1.95 angstrom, 16.5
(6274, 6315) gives 3.09 angstrom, 15.6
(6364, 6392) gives 1.11 angstrom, 17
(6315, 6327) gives 2.82 angstrom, 13.1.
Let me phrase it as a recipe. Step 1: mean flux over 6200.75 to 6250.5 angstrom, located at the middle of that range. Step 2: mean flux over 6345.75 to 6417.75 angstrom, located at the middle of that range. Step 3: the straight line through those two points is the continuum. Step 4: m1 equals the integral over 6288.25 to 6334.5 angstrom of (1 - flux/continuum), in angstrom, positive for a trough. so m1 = 7.2 angstrom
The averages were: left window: 16.4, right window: 18.1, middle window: 14.6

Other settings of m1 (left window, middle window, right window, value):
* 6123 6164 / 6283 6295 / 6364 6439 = 0.4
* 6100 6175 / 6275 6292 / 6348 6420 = 1.8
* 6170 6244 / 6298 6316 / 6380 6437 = 1.9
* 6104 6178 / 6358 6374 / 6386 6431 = 0.3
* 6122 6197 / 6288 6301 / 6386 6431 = 1.2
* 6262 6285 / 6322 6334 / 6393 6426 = 2.2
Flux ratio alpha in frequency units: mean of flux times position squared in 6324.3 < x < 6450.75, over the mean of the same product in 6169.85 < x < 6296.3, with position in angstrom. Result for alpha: 1.1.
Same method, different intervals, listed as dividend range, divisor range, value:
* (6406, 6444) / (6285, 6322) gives 1.23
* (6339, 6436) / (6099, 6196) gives 1.22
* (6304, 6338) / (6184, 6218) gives 0.83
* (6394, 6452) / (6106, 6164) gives 1.24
